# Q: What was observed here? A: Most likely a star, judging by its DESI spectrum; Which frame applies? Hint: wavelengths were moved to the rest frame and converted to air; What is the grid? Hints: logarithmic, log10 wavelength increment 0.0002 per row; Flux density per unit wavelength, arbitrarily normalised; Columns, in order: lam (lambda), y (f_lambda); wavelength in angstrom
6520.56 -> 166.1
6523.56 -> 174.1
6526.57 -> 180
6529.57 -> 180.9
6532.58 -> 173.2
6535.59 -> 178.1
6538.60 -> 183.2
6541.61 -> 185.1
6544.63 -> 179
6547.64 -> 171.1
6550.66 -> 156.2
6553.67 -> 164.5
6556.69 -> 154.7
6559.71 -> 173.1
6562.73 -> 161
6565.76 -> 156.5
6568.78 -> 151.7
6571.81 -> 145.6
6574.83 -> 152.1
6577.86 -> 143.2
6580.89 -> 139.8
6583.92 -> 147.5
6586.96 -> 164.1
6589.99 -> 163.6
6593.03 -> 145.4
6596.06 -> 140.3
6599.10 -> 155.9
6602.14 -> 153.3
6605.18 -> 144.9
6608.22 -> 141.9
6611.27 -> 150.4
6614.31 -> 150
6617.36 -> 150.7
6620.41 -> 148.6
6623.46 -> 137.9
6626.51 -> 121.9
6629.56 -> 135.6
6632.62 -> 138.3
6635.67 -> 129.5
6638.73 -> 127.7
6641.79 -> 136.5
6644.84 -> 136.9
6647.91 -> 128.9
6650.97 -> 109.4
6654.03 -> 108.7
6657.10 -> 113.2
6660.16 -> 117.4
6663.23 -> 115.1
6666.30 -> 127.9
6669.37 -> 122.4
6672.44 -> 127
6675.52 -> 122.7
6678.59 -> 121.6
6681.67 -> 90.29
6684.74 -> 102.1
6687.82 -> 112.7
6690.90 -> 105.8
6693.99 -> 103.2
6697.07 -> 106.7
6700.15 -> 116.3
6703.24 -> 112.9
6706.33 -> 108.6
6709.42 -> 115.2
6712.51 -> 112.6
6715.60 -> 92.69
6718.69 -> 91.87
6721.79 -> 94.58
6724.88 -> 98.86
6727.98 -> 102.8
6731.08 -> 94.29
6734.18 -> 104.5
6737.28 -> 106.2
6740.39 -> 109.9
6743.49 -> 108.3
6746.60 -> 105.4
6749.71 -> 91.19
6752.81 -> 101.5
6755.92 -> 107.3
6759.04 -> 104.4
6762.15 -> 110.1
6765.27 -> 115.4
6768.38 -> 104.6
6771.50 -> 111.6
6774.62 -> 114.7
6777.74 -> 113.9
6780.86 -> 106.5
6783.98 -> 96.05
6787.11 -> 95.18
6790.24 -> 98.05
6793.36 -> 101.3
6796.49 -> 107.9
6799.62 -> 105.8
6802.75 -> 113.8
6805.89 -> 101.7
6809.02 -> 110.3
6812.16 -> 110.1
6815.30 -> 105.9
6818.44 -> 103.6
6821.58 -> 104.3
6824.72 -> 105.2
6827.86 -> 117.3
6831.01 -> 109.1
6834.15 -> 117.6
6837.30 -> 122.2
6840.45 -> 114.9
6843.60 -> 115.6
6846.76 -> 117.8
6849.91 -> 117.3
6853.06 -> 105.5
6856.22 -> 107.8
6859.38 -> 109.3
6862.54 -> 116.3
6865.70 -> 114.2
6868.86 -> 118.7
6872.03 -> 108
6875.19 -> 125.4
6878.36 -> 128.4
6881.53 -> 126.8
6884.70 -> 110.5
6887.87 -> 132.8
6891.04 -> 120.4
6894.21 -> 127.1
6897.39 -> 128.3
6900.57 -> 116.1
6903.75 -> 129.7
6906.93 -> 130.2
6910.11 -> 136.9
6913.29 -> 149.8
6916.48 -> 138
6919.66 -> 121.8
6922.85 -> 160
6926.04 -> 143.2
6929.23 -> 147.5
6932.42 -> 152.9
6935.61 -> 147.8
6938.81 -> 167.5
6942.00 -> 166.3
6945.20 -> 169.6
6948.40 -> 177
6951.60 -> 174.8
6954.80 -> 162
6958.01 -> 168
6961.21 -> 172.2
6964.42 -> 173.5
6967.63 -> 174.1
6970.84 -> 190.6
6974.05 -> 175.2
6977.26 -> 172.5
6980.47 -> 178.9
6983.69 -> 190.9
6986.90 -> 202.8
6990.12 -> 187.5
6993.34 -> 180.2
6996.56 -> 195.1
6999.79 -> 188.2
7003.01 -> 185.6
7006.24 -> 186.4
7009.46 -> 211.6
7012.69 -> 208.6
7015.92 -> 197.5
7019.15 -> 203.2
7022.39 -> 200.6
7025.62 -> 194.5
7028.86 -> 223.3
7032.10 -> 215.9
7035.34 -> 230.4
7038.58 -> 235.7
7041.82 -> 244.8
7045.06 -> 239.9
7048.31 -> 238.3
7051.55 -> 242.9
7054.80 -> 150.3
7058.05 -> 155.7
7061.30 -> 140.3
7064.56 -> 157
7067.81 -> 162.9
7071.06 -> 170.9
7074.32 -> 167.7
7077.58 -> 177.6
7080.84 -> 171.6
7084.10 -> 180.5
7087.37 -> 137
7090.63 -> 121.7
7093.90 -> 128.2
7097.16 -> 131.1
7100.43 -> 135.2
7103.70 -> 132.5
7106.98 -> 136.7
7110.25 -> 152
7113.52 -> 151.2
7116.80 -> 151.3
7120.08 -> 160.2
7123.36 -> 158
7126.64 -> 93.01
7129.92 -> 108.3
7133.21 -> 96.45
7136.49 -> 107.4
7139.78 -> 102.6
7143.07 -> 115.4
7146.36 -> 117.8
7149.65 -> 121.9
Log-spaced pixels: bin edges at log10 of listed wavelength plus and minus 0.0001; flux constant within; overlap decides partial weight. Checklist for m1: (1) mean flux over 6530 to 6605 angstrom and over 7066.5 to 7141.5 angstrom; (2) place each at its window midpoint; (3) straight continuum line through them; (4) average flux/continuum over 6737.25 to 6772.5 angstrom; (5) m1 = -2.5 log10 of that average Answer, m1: 0.40 mag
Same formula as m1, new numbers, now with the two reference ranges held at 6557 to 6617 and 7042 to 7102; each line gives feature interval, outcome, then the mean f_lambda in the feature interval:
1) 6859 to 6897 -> 0.32 mag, 120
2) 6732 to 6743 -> 0.42 mag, 106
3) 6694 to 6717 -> 0.39 mag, 109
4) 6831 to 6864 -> 0.37 mag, 114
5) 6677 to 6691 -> 0.41 mag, 107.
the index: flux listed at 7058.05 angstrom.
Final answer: 155.7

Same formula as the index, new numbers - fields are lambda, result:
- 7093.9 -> 128.2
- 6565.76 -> 156.5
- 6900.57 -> 116.1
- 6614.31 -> 150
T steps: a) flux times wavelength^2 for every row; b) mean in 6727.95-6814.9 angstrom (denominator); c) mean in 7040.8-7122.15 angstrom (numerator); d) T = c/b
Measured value 1.71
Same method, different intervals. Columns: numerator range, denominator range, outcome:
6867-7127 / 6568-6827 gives 1.52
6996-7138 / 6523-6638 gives 1.27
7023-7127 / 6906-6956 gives 1.17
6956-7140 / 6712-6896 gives 1.69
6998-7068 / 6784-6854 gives 1.97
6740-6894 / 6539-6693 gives 0.84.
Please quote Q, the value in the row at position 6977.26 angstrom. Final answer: 172.5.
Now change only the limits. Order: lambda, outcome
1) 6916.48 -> 138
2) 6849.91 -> 117.3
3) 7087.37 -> 137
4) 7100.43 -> 135.2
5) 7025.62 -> 194.5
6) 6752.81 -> 101.5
